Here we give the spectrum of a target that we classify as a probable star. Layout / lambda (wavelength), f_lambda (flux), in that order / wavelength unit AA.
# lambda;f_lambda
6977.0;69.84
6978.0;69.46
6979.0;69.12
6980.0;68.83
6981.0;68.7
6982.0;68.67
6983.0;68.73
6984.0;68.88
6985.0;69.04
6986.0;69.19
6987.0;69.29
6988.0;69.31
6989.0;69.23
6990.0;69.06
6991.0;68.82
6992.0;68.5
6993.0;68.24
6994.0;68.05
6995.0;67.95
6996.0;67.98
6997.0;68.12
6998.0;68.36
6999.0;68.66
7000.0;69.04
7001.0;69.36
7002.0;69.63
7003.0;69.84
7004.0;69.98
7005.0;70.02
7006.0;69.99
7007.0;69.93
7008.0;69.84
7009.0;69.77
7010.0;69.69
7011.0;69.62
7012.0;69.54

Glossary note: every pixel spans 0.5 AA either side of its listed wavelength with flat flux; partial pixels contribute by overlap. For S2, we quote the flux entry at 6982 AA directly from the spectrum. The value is 68.67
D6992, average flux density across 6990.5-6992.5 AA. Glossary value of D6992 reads 68.7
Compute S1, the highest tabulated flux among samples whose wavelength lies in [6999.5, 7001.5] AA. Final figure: 69.36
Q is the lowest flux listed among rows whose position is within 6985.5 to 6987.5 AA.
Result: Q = 69.19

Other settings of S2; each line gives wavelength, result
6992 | 68.5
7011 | 69.62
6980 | 68.83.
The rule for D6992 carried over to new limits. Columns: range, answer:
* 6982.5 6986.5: 69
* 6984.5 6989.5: 69.2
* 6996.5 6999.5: 68.4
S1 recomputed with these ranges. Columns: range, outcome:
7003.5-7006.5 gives 70.02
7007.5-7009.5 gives 69.84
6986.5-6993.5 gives 69.31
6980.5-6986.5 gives 69.19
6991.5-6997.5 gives 68.5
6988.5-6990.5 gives 69.23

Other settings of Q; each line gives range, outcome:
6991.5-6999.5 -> 67.95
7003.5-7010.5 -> 69.69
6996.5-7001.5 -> 68.12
